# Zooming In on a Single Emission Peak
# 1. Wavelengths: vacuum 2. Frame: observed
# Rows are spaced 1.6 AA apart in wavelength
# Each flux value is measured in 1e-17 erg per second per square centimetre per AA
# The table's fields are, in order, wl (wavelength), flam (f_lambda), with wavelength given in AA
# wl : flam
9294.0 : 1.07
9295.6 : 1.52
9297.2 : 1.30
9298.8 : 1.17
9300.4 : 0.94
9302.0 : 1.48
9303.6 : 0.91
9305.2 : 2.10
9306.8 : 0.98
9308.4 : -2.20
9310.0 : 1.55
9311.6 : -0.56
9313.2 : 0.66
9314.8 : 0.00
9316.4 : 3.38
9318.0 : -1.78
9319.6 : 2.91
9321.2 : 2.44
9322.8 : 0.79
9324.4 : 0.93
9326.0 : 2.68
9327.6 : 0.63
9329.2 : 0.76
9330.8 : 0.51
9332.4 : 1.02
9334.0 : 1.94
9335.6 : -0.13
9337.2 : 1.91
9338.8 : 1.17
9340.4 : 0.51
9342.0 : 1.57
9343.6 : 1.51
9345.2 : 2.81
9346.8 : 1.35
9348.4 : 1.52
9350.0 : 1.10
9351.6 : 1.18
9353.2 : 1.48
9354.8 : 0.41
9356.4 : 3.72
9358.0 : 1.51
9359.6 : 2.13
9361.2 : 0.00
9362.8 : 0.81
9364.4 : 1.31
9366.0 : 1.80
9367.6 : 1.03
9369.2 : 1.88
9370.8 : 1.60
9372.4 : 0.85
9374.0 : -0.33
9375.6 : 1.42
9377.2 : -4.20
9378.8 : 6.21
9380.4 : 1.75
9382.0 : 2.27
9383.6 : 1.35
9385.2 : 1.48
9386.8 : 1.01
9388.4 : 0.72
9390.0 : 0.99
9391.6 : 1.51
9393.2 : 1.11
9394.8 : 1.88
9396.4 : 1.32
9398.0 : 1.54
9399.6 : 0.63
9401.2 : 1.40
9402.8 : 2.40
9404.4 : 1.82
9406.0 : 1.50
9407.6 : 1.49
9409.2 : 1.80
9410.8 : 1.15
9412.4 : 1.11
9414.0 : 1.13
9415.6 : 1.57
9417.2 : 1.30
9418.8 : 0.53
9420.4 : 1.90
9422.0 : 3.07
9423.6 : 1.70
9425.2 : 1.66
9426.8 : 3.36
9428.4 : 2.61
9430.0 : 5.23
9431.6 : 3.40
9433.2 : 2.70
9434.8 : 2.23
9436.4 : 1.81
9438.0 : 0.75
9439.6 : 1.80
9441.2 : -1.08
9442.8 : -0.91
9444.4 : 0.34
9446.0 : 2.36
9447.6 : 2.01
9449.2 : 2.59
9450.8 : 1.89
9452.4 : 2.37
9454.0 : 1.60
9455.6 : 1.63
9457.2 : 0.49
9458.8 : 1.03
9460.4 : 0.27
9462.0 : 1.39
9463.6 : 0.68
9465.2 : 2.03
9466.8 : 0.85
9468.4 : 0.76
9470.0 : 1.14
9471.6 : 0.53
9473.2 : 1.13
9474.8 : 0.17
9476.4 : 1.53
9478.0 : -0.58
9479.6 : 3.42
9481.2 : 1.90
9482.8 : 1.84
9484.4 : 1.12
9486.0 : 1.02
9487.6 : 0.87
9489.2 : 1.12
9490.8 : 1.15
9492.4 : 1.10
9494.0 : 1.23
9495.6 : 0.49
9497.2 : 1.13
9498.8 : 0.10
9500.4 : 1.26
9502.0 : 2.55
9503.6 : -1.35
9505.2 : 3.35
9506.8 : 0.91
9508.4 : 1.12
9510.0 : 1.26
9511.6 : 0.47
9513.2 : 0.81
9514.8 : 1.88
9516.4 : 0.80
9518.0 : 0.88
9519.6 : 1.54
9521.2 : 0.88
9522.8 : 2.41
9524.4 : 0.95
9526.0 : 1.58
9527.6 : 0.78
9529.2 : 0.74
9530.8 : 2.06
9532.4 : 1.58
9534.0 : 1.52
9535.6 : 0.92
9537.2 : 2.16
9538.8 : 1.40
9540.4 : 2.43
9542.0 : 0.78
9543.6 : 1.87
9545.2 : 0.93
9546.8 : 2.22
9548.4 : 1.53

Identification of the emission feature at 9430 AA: [S II]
